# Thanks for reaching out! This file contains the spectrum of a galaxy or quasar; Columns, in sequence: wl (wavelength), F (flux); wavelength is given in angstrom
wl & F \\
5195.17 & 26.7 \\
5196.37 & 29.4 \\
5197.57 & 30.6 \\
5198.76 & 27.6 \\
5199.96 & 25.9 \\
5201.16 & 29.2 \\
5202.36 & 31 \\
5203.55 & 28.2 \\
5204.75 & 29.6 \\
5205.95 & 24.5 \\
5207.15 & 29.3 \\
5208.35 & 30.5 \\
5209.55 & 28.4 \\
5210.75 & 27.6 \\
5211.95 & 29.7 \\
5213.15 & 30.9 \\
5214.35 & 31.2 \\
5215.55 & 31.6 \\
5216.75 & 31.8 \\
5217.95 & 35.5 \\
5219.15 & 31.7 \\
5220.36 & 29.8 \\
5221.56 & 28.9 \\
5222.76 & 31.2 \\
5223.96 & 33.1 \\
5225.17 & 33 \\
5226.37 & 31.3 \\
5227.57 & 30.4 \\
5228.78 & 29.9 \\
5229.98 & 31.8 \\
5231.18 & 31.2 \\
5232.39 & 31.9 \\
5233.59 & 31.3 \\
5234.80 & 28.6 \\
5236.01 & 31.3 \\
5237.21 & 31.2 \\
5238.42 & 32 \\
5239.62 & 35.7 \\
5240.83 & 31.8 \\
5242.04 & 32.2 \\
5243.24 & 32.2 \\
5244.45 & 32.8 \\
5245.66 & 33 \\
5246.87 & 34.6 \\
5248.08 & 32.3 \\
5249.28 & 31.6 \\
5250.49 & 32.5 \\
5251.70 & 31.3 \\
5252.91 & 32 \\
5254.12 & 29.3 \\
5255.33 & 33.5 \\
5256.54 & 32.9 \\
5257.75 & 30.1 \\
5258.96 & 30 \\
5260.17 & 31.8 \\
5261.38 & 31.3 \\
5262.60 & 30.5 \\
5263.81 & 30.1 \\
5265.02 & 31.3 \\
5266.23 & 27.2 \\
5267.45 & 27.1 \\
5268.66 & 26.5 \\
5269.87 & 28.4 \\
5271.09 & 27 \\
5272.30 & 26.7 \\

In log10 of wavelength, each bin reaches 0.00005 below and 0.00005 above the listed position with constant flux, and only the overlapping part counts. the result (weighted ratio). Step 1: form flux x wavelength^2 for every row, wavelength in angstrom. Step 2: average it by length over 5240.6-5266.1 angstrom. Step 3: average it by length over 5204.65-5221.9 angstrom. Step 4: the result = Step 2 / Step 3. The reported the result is 1.07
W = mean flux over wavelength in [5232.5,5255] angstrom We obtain 32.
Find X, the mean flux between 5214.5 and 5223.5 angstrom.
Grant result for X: 31.5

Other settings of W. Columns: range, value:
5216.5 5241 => 31.6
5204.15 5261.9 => 31.3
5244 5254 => 32.4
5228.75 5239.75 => 31.4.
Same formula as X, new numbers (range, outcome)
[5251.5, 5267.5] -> 30.7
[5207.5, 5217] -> 30.1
